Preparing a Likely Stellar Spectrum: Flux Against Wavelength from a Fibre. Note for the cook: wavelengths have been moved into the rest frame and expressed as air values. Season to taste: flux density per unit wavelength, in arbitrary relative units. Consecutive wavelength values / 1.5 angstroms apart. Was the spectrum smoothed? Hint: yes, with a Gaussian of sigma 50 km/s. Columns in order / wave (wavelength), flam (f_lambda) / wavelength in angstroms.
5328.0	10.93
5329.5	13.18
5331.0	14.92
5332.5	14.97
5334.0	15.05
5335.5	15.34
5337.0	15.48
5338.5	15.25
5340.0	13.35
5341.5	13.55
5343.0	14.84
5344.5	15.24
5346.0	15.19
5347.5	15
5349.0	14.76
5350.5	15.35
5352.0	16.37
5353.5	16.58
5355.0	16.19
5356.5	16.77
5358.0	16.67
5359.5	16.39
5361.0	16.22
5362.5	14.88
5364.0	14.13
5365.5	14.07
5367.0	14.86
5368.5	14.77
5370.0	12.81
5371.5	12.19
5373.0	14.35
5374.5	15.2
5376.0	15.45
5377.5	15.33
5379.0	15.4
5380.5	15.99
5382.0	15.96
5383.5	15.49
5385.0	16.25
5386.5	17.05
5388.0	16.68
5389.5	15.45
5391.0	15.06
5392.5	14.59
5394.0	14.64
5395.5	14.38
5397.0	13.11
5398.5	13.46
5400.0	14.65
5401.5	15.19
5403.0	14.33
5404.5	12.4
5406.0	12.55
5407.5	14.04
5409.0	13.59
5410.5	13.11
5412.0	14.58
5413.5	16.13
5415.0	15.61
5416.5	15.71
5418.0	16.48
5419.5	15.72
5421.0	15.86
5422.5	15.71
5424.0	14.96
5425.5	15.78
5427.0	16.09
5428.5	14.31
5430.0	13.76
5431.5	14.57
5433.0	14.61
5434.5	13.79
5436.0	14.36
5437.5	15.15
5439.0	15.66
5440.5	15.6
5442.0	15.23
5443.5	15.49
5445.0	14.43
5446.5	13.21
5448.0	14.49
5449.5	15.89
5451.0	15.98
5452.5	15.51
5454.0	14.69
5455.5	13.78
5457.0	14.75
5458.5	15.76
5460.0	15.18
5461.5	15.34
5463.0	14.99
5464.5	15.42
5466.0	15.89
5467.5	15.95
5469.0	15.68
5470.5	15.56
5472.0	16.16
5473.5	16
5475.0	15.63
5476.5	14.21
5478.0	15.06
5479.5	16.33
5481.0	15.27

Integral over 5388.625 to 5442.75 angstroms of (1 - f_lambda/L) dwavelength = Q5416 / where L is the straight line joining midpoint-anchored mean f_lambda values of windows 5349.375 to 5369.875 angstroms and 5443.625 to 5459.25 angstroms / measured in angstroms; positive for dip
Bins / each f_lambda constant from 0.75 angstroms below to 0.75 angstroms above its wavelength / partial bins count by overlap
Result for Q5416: 1.4 angstroms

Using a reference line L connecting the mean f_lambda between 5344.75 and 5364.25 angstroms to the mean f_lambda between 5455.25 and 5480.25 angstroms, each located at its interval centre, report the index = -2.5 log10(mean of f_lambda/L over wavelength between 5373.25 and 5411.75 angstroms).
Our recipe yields 0.06 mag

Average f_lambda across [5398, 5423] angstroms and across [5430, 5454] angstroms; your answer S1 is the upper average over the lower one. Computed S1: 1.02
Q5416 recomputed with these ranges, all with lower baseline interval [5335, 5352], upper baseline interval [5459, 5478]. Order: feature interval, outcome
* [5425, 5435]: 0.4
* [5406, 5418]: 0.4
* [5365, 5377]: 0.6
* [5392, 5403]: 0.6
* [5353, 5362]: -0.9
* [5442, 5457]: 0.5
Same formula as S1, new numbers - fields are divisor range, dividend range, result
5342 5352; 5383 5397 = 1.02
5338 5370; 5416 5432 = 1.01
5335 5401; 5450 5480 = 1.02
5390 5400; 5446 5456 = 1.04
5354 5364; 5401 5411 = 0.85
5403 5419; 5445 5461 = 1.03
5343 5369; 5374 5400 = 0.98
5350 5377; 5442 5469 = 1.00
